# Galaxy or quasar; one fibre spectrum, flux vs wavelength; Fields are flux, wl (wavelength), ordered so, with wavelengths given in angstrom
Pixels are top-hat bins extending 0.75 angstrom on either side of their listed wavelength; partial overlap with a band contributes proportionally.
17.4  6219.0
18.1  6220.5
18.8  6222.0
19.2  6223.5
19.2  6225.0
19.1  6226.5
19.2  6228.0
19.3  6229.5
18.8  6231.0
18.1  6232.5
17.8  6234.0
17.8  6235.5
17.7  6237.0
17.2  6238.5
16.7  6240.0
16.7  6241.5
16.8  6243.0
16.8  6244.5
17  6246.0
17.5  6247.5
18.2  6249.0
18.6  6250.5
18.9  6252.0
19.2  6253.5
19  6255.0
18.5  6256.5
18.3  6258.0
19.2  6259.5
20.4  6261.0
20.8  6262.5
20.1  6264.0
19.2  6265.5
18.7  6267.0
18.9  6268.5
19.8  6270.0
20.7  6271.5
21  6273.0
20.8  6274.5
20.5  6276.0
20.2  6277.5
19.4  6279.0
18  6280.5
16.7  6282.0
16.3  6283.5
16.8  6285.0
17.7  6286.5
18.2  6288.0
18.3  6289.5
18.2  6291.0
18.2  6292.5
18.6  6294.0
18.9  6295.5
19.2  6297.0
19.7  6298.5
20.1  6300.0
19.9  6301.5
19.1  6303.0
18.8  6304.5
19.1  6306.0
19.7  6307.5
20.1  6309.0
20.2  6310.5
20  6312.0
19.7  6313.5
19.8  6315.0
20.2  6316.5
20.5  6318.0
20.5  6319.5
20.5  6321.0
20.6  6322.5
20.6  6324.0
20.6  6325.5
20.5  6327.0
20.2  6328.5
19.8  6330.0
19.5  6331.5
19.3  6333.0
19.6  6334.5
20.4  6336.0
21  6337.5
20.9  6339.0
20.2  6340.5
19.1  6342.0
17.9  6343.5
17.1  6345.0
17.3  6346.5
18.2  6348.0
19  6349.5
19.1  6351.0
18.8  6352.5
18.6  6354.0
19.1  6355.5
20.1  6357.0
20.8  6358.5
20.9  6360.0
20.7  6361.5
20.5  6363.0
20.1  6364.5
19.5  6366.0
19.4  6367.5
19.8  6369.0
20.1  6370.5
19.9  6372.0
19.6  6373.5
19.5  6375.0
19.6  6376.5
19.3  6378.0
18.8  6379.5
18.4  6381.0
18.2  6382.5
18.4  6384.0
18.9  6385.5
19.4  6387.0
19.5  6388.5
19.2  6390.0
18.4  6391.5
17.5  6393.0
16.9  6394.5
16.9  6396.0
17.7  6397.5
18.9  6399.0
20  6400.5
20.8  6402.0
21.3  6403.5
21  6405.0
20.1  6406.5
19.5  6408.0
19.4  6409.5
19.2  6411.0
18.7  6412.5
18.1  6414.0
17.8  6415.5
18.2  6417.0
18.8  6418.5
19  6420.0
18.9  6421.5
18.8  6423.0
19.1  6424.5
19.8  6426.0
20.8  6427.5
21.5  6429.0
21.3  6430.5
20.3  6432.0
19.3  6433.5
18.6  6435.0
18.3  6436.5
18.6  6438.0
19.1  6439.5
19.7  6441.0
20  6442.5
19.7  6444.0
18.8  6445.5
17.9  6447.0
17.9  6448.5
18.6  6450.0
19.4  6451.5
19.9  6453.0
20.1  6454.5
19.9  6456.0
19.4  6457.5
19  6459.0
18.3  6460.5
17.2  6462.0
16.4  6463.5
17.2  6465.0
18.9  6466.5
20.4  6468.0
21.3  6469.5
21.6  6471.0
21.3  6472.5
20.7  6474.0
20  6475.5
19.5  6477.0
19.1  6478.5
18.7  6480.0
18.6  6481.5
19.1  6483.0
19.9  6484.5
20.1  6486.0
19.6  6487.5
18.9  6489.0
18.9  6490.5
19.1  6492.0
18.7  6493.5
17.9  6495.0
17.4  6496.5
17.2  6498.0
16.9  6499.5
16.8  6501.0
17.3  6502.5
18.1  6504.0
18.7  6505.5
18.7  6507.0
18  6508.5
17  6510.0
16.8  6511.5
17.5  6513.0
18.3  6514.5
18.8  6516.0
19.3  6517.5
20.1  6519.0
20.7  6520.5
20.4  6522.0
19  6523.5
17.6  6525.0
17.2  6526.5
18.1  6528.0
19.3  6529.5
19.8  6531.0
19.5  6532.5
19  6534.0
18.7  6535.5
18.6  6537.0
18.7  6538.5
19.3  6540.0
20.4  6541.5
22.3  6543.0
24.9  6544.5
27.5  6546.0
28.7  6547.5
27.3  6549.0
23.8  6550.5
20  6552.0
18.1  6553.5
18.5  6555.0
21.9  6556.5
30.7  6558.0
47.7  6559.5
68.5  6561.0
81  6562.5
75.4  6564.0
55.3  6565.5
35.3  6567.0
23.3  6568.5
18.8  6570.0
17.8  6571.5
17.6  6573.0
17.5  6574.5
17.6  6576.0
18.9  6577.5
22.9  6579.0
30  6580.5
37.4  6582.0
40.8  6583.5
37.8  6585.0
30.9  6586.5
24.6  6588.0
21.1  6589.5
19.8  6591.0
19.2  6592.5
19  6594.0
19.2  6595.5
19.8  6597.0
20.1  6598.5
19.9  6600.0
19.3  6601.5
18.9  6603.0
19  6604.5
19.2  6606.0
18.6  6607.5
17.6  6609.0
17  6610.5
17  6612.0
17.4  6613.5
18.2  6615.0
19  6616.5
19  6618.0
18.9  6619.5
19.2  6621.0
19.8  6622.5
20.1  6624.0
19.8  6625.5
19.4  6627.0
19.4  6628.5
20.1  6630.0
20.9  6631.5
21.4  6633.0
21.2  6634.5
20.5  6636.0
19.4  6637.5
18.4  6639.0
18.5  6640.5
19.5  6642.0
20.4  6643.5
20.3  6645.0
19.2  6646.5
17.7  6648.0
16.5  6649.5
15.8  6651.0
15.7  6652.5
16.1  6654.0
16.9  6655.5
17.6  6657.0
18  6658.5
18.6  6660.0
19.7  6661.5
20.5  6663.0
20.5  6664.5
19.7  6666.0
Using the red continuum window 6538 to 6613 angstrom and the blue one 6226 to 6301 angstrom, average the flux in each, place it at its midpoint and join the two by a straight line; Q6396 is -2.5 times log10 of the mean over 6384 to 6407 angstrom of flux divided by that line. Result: 0.16 mag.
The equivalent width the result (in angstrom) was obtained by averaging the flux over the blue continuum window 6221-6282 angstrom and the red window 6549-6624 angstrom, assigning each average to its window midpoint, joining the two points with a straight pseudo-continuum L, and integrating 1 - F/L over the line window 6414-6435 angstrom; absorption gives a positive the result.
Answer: 2.98 angstrom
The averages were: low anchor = 18.8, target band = 19.4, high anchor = 26.2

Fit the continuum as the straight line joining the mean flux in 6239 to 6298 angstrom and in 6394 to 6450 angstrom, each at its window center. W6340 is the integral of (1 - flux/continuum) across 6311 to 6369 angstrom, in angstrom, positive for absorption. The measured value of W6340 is -2.6 angstrom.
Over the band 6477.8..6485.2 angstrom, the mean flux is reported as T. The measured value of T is 19.1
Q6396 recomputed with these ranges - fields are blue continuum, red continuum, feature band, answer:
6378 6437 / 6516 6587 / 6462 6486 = 0.17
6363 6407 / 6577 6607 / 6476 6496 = 0.13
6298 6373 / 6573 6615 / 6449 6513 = 0.12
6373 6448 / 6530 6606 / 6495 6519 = 0.32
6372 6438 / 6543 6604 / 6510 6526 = 0.34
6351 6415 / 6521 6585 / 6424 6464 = 0.16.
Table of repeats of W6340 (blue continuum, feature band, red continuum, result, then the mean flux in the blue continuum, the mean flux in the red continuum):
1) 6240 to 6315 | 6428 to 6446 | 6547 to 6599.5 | 3.75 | 18.9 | 29.9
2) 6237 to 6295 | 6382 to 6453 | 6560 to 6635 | 8.51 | 18.6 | 25.5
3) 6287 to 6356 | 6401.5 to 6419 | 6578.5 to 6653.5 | 0.42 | 19.4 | 20.9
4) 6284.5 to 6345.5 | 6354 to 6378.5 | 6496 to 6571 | 1.02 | 19.5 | 24.8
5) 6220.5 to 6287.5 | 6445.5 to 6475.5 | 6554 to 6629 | 5.12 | 18.6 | 26.1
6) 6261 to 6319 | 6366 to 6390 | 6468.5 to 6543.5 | -0.13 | 19.3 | 19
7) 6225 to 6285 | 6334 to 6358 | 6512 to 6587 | 2.24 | 18.6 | 26.7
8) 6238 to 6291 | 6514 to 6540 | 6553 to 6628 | 5.91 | 18.6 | 26.1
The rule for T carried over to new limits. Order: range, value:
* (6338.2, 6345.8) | 19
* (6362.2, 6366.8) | 20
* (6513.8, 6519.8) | 19.1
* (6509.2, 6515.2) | 17.4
